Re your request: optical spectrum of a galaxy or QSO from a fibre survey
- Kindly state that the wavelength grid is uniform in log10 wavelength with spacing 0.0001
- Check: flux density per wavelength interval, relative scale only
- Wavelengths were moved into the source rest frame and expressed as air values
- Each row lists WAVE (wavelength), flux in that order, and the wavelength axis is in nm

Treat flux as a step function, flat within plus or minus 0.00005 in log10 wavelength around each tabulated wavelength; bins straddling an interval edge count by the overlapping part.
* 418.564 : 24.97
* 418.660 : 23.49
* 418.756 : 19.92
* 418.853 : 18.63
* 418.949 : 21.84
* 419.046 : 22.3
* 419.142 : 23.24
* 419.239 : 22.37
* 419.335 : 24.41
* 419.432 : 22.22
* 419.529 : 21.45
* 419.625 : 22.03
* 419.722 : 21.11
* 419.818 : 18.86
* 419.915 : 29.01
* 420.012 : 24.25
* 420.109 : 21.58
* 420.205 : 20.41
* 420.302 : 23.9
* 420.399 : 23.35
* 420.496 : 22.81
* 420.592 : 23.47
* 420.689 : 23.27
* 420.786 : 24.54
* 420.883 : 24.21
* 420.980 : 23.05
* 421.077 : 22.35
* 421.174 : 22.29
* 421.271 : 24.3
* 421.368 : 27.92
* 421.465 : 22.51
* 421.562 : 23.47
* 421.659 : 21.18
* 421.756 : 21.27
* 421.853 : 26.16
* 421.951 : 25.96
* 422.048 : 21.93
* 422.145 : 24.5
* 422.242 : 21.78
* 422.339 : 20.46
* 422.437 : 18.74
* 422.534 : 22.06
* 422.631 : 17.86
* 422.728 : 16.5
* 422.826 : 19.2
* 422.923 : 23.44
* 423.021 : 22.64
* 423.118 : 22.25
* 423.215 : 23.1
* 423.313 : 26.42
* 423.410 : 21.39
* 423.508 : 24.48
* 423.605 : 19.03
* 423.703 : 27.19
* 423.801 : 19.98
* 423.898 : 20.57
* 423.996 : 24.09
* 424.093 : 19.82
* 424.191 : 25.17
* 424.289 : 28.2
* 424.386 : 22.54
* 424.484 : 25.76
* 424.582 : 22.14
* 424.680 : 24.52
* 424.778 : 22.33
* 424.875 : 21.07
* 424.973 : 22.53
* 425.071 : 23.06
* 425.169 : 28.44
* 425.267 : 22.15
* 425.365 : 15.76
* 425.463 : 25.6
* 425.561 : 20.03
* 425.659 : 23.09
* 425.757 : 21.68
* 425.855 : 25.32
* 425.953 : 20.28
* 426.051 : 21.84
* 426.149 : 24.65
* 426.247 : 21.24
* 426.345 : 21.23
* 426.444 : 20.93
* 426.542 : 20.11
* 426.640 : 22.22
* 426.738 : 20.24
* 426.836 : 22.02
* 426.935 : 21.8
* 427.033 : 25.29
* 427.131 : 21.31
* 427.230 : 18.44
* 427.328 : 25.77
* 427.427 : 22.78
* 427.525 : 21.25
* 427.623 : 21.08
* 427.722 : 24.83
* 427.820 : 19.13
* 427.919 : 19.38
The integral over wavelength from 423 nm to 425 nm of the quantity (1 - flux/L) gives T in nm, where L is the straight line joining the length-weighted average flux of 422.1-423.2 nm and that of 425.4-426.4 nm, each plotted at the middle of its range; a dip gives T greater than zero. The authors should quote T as -0.15 nm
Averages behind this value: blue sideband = 20.9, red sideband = 22.4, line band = 23.1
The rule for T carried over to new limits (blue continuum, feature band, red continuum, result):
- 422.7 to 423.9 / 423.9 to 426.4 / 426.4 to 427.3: -0.119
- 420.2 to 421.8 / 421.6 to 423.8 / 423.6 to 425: 0.102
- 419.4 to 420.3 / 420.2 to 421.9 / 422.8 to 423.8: -0.065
